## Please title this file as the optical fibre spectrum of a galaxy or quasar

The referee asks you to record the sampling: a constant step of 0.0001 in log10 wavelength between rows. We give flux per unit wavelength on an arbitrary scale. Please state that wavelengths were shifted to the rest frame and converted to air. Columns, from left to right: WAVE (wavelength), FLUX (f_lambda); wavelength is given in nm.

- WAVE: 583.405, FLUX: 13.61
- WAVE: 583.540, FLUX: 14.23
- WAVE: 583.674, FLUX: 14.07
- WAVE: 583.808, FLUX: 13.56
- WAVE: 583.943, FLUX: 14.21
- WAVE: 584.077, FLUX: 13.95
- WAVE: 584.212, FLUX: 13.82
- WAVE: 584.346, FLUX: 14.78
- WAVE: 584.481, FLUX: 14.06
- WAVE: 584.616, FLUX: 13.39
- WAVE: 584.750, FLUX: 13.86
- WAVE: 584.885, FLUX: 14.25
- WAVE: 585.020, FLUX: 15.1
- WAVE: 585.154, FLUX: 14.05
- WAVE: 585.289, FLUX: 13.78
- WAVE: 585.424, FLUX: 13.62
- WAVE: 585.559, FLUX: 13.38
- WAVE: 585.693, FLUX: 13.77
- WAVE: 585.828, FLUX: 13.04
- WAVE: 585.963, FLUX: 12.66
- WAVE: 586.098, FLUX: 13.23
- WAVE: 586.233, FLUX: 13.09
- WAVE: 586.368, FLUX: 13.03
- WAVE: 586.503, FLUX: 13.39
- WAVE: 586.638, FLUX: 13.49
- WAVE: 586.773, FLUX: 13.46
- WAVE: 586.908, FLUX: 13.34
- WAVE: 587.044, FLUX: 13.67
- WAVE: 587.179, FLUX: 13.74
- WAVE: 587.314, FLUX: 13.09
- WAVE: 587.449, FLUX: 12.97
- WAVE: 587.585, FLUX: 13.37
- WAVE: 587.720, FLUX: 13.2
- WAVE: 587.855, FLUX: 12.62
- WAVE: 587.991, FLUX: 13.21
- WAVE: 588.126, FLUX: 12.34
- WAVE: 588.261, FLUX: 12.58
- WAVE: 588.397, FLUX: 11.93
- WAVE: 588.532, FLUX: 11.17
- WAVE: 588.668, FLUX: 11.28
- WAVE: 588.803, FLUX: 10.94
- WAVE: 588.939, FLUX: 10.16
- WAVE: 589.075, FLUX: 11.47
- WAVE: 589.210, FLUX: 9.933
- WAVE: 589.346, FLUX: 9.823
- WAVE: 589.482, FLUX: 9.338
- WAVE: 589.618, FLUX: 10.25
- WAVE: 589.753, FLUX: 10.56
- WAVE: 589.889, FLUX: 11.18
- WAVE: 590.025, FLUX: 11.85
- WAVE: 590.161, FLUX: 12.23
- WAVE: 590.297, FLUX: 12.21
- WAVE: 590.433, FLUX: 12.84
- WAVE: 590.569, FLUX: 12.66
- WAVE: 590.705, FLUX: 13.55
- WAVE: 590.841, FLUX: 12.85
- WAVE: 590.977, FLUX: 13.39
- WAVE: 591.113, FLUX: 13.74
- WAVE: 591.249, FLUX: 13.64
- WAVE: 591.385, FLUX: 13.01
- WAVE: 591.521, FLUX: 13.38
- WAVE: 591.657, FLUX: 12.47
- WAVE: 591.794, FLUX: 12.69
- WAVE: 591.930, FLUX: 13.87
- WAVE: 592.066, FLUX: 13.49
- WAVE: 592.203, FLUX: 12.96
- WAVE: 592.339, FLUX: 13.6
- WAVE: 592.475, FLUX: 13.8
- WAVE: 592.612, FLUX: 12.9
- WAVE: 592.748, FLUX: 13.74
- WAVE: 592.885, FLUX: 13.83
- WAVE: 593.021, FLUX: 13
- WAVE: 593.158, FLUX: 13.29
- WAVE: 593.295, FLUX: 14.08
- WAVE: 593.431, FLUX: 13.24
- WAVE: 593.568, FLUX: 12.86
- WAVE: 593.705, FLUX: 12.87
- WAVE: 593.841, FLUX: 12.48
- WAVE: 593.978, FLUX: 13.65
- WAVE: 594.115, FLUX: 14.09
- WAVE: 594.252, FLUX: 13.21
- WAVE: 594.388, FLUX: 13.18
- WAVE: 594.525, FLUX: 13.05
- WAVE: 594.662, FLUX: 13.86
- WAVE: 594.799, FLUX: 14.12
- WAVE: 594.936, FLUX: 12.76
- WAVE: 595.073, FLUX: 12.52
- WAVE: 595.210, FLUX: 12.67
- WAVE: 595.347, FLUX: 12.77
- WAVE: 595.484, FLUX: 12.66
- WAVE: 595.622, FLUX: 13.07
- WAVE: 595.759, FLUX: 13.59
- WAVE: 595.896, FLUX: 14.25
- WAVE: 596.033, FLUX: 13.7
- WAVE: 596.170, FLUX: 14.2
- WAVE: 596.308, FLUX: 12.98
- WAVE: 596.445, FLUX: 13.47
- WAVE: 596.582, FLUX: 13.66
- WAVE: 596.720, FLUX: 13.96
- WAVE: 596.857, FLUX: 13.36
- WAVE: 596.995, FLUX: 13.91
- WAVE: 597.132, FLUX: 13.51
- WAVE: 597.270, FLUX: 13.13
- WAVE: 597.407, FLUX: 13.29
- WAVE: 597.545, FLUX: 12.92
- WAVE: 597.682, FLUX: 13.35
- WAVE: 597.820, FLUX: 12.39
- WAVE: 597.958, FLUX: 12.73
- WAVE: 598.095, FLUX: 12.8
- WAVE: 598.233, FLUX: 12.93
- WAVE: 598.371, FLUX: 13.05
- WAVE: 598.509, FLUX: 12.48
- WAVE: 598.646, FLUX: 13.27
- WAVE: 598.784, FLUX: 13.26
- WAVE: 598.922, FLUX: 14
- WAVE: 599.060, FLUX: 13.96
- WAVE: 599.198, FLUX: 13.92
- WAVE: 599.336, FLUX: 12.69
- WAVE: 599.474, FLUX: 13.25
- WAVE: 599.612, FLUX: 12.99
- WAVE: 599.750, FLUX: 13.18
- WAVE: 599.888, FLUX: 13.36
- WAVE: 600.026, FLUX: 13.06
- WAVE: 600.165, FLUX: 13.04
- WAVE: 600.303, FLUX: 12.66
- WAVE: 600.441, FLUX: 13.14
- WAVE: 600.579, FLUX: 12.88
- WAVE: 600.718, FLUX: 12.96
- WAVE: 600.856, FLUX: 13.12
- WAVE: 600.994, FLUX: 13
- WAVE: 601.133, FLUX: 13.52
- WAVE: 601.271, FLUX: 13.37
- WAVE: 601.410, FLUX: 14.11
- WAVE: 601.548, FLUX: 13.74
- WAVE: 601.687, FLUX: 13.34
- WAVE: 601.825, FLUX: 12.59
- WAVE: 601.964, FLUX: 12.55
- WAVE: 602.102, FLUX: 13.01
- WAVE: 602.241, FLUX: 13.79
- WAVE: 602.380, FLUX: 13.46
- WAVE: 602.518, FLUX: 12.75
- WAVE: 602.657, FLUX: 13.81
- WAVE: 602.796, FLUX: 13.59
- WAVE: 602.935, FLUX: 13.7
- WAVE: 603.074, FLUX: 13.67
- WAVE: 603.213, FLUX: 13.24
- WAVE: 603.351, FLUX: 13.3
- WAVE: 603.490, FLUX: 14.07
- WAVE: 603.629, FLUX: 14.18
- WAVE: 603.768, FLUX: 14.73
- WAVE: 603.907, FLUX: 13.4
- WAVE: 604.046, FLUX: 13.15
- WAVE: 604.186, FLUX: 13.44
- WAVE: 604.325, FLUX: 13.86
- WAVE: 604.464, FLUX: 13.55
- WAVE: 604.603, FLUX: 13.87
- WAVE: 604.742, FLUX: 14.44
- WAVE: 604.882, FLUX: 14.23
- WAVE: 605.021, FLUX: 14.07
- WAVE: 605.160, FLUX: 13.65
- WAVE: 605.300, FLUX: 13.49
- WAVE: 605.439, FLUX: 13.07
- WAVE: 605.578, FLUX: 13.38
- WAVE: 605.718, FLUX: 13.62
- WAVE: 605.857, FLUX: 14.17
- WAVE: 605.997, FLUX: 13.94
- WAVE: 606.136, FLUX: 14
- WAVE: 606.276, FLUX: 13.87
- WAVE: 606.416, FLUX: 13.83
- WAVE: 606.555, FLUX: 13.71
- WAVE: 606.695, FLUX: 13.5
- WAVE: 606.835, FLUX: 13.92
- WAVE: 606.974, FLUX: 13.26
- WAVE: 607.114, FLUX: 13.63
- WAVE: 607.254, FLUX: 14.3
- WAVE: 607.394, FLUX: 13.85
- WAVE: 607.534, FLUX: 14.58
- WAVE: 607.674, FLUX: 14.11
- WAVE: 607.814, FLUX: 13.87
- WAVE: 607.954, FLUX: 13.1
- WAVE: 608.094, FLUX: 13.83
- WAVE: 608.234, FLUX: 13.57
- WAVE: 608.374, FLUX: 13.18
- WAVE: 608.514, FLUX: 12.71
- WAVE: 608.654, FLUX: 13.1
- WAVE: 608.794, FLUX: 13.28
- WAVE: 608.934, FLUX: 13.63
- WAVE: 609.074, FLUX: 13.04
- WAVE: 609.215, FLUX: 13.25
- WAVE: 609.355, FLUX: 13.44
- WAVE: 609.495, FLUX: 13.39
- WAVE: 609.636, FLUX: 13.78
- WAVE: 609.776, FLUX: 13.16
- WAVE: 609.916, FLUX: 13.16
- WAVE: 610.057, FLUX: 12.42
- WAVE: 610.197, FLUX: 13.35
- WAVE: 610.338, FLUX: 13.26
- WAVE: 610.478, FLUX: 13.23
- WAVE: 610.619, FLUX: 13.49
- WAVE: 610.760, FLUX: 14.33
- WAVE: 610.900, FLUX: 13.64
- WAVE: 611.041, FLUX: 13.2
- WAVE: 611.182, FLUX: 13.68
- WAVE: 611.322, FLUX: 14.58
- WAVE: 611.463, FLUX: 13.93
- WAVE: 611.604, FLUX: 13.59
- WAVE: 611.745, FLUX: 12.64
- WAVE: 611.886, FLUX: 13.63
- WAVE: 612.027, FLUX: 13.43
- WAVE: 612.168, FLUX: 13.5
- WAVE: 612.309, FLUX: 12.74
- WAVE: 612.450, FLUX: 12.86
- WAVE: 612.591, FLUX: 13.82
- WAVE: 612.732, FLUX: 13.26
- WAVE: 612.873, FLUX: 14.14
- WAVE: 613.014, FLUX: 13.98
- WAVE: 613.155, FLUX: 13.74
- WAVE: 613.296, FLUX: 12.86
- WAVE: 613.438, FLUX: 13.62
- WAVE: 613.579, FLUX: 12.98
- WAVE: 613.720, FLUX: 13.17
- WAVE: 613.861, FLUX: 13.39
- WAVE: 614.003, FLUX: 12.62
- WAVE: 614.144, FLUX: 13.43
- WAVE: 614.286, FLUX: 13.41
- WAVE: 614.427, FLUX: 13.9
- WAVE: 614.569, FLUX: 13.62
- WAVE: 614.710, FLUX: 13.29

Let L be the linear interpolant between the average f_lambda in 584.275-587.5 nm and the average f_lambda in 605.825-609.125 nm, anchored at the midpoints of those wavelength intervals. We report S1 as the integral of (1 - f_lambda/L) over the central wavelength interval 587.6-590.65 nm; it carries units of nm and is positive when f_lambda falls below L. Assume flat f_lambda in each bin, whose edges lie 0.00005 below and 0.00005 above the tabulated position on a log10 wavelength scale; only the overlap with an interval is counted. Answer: 0.46 nm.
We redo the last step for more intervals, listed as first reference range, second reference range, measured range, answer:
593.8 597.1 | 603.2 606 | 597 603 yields 0.16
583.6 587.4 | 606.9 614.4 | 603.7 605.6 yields -0.03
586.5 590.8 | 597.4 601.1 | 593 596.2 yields -0.16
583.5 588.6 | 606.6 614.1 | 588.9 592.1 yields 0.32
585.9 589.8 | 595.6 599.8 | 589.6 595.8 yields -0.13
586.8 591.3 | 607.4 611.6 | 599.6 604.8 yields -0.16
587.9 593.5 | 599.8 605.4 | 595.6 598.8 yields -0.08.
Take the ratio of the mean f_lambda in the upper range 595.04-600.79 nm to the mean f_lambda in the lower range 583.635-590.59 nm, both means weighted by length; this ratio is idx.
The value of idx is 1.04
